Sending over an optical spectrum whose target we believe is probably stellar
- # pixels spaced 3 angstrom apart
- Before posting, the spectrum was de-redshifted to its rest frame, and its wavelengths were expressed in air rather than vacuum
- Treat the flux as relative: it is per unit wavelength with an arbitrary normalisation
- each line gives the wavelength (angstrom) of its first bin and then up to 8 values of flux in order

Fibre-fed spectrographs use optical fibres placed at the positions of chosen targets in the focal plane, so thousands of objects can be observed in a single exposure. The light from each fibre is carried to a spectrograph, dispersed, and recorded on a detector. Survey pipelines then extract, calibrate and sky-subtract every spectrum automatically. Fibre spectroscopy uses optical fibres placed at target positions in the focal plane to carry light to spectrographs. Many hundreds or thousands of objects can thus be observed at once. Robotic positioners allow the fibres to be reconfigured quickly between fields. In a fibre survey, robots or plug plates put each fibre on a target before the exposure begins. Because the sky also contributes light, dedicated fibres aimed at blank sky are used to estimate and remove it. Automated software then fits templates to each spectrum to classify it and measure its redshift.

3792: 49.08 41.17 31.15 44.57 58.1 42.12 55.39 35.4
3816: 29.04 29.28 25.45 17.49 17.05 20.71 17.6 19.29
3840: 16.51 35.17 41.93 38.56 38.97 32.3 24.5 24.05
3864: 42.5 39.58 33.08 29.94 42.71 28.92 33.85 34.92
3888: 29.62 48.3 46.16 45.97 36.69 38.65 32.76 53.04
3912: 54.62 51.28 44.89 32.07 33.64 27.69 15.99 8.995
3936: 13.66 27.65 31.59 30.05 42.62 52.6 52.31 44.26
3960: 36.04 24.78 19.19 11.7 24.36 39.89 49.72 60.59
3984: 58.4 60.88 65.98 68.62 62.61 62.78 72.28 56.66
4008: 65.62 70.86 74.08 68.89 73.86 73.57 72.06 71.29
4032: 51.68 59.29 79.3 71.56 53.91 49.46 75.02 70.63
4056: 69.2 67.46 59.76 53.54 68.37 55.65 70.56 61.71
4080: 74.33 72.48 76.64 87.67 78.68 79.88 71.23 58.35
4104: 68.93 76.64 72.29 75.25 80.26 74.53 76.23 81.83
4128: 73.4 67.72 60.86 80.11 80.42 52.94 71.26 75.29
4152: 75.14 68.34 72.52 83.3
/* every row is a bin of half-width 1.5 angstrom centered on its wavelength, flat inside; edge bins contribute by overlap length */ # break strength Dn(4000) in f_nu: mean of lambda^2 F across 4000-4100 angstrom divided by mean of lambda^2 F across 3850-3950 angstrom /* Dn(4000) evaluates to 2.11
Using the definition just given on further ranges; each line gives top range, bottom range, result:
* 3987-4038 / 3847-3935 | 1.99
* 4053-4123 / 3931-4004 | 1.76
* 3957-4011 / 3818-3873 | 1.87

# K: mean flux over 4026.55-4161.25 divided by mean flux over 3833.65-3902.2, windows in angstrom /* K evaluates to 2.04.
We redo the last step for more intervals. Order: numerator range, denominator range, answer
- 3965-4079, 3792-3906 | 1.77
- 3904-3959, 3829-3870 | 1.20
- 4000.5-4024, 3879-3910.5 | 1.76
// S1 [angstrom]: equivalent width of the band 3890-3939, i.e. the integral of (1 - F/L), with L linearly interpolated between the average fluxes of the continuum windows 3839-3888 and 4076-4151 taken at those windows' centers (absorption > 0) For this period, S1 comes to 5.8 angstrom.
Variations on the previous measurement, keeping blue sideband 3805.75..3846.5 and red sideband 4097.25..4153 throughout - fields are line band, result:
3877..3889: 1.4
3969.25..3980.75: 2.9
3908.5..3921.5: -2.1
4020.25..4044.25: -3.7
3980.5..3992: -2.2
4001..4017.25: -3.7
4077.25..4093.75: -2.6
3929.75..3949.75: 8.9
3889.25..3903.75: -1.7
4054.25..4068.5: -0.1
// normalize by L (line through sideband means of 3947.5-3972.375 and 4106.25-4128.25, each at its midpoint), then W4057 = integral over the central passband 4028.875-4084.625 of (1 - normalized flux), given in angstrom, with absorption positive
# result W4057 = -4.51 angstrom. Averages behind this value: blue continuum 34.3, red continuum 76.5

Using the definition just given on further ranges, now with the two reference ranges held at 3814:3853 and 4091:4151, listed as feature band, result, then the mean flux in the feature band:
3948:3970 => 5.16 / 35.5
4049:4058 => -1.35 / 71.2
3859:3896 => -2.57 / 36.1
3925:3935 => 5.67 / 18.2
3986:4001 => -3.51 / 64.6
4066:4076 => 0.10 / 64.1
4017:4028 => -3.00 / 72.5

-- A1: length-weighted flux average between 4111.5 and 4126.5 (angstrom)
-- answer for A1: 77.6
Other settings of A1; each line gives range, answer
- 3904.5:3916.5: 47.9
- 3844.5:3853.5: 39.8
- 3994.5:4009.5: 64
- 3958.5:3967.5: 26.7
